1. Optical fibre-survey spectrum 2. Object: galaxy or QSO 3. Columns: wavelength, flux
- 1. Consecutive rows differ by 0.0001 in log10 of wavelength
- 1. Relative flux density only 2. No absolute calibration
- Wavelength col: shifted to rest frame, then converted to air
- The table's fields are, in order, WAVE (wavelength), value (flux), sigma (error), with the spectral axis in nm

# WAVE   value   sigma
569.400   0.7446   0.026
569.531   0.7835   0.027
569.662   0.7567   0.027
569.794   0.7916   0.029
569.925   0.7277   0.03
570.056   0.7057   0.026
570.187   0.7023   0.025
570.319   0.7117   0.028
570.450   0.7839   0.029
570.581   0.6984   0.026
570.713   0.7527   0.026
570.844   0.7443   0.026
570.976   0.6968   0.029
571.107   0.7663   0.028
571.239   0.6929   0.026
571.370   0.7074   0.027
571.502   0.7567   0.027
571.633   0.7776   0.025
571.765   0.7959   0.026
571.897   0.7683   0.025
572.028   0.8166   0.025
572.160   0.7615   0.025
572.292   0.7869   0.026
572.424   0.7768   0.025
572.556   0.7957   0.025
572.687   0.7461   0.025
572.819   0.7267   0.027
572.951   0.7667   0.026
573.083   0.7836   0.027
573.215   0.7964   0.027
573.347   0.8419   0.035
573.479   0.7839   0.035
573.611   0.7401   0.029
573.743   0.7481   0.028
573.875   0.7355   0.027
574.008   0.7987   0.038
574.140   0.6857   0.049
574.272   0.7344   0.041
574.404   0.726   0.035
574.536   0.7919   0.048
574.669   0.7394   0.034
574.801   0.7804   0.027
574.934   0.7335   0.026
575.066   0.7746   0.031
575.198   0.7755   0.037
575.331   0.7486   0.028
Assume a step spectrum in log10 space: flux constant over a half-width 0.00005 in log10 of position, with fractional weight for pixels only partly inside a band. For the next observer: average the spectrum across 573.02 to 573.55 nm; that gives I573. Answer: 0.801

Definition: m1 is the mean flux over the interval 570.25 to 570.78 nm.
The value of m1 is 0.736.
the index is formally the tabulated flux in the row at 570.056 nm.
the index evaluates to 0.7057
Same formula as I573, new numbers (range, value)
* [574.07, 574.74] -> 0.737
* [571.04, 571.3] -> 0.73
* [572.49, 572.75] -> 0.773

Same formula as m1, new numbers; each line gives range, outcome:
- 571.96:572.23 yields 0.789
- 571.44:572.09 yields 0.784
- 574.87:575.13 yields 0.755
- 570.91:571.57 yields 0.725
